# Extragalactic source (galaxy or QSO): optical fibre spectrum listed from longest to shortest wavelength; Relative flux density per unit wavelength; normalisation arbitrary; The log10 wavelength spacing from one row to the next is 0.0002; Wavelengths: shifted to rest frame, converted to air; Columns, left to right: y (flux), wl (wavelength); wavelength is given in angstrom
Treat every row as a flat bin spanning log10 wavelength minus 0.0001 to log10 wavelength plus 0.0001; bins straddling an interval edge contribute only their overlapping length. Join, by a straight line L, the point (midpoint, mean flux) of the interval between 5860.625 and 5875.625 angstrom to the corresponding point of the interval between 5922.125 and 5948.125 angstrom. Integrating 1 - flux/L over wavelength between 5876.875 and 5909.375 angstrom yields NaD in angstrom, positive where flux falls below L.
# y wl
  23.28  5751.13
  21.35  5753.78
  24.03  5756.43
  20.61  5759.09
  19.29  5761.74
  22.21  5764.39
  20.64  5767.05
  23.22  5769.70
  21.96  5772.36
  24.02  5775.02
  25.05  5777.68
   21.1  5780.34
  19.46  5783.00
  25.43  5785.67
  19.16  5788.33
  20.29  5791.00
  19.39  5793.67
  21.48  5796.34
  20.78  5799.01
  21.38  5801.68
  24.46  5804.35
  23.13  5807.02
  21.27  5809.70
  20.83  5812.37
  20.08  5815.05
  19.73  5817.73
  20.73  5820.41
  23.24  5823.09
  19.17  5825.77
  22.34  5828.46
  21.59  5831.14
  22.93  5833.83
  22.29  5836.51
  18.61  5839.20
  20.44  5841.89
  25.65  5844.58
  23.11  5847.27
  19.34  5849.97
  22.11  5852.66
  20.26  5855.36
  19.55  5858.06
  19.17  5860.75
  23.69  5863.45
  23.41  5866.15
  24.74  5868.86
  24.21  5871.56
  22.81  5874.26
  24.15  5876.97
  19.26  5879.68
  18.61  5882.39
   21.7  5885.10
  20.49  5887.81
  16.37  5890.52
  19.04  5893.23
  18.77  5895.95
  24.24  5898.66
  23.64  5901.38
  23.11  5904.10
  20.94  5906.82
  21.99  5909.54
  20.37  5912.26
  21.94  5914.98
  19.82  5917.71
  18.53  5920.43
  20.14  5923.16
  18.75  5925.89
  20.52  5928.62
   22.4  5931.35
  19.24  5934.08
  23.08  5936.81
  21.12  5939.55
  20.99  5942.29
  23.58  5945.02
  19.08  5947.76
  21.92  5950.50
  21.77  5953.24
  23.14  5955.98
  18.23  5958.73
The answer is 2.4 angstrom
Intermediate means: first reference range 23.3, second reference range 21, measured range 20.8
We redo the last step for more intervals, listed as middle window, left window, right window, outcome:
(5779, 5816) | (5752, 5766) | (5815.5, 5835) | 0.1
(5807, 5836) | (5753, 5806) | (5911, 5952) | 0.2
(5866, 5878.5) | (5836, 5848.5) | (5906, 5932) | -1.4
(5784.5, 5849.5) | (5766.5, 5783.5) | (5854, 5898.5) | 1.0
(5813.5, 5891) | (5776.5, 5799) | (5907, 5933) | -1.8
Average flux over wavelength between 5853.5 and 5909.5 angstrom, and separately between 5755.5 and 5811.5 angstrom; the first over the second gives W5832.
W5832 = 0.98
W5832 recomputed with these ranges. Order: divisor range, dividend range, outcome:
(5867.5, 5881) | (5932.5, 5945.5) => 0.93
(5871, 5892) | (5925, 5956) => 1.02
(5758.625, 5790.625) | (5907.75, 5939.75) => 0.95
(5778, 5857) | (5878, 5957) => 0.97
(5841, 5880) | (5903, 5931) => 0.93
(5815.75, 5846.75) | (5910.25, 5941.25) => 0.96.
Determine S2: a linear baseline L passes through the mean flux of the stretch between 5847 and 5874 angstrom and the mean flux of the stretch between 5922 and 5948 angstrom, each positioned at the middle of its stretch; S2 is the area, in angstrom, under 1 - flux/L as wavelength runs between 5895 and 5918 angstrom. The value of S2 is -0.5 angstrom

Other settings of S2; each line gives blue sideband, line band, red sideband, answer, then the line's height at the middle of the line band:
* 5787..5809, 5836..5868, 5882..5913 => -0.7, 21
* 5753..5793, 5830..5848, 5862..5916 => -0.3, 21.7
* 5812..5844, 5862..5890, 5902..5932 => -1.6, 20.9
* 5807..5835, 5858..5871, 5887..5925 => -1.0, 21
